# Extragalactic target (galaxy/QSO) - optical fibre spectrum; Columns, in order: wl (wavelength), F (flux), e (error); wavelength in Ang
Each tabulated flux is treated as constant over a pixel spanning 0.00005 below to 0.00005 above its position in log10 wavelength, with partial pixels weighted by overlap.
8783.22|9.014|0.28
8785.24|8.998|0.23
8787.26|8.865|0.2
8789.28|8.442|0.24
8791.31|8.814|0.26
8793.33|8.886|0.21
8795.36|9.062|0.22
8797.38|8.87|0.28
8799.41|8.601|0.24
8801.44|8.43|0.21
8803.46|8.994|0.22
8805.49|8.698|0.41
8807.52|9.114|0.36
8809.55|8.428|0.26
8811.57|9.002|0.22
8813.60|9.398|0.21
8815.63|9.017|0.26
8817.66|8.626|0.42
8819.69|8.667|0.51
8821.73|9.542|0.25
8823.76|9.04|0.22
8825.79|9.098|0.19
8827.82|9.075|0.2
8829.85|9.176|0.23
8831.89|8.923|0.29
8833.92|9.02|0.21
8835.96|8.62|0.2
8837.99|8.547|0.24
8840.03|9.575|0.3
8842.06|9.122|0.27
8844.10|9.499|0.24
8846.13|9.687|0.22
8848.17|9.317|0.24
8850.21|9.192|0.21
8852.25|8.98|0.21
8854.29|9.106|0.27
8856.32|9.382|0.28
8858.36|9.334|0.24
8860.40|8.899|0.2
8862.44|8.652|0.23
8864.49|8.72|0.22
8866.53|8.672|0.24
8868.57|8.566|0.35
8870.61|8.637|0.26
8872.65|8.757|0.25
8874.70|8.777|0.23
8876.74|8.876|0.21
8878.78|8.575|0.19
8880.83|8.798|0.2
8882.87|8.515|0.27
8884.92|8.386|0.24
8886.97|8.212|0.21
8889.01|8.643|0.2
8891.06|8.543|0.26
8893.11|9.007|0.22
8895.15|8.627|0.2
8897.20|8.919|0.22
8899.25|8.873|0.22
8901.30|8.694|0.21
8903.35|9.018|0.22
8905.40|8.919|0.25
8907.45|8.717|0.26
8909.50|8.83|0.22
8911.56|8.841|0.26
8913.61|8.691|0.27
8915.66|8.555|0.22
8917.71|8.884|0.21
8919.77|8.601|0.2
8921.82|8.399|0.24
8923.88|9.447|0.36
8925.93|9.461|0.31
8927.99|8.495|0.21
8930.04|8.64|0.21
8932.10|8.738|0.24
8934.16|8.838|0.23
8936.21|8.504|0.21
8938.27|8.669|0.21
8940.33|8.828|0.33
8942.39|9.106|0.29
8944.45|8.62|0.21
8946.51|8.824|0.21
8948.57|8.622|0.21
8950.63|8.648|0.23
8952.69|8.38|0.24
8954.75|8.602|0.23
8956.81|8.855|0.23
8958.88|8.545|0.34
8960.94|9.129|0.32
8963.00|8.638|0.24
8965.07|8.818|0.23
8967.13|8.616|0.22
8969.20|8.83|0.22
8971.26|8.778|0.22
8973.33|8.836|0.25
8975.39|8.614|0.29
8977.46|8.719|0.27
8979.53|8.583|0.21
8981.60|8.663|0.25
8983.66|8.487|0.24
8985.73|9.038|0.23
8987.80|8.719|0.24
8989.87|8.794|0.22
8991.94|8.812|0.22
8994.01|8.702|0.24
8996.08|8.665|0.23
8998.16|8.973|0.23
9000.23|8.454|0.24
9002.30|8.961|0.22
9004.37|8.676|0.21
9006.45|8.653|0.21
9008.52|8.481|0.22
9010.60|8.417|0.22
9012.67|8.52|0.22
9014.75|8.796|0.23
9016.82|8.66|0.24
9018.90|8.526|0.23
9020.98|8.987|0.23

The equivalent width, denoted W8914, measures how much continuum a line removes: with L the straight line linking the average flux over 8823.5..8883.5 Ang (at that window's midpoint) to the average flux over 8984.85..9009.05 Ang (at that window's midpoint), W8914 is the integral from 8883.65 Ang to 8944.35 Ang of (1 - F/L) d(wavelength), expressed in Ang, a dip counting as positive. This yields 0.8 Ang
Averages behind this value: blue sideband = 8.97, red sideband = 8.75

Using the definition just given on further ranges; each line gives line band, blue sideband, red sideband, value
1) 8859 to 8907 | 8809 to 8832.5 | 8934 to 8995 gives 0.95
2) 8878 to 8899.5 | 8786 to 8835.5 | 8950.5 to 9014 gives 0.42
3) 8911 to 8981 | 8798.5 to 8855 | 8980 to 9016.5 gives 0.38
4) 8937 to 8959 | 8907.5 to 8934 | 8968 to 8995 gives 0.16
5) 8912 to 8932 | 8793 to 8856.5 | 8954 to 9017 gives 0.09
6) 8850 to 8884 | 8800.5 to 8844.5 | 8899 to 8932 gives 0.22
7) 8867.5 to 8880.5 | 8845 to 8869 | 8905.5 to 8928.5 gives 0.41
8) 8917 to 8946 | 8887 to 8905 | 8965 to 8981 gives -0.19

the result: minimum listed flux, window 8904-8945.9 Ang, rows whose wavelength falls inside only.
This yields 8.399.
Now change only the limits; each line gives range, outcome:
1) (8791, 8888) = 8.212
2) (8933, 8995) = 8.38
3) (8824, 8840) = 8.547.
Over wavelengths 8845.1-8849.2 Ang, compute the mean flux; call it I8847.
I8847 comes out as 9.5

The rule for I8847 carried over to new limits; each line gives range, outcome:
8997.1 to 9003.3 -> 8.79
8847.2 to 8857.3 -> 9.2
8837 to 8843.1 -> 9.08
